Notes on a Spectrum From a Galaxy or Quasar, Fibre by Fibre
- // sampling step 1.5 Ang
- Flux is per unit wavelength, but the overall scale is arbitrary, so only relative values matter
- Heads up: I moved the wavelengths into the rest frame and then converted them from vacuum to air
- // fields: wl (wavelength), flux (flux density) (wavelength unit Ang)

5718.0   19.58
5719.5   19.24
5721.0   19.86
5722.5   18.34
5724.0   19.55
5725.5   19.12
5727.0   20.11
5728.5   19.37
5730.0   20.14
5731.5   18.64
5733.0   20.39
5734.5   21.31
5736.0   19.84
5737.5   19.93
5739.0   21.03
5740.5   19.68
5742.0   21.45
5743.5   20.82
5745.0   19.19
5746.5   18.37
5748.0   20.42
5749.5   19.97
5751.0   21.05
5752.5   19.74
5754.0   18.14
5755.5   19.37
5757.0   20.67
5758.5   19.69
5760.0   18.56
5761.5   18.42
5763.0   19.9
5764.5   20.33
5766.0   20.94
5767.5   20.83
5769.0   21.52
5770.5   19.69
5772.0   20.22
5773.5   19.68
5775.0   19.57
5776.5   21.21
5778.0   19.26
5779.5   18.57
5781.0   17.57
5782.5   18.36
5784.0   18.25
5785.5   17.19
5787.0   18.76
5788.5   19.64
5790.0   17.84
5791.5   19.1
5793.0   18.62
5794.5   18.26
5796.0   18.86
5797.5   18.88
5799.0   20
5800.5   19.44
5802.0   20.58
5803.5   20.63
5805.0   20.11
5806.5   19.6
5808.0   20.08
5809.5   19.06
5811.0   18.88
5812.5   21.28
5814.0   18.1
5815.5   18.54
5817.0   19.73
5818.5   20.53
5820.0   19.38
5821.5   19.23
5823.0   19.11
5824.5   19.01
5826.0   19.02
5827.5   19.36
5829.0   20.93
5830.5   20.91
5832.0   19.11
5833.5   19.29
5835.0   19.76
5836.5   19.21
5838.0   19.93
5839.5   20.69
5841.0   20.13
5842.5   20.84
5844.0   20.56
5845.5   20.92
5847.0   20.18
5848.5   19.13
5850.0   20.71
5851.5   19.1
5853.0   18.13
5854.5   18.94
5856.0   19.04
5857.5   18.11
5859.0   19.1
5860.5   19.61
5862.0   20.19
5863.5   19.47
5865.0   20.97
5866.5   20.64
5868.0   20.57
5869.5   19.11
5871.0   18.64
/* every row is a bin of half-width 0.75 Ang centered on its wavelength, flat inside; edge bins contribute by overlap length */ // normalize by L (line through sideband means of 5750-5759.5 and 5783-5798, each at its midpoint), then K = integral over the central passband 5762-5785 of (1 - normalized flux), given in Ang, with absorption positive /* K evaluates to -0.7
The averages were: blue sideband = 19.7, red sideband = 18.5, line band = 19.7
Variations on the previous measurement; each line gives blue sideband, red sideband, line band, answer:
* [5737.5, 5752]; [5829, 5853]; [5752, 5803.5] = 2.0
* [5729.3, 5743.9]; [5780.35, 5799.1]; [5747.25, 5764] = 0.0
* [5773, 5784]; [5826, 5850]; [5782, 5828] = 0.7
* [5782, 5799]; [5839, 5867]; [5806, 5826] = -0.3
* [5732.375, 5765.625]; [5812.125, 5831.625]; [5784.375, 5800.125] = 0.8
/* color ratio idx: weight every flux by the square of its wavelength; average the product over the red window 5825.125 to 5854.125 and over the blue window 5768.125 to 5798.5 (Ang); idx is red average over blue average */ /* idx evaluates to 1.1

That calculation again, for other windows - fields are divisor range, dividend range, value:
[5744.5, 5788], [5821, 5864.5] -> 1.03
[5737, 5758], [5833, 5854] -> 1.03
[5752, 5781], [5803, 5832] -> 1.01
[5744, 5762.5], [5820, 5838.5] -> 1.03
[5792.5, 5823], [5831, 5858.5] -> 1.02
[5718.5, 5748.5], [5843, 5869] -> 1.04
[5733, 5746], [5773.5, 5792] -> 0.94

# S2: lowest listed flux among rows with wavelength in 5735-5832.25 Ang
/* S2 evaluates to 17.19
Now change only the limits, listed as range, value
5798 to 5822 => 18.1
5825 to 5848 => 19.02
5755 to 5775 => 18.42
